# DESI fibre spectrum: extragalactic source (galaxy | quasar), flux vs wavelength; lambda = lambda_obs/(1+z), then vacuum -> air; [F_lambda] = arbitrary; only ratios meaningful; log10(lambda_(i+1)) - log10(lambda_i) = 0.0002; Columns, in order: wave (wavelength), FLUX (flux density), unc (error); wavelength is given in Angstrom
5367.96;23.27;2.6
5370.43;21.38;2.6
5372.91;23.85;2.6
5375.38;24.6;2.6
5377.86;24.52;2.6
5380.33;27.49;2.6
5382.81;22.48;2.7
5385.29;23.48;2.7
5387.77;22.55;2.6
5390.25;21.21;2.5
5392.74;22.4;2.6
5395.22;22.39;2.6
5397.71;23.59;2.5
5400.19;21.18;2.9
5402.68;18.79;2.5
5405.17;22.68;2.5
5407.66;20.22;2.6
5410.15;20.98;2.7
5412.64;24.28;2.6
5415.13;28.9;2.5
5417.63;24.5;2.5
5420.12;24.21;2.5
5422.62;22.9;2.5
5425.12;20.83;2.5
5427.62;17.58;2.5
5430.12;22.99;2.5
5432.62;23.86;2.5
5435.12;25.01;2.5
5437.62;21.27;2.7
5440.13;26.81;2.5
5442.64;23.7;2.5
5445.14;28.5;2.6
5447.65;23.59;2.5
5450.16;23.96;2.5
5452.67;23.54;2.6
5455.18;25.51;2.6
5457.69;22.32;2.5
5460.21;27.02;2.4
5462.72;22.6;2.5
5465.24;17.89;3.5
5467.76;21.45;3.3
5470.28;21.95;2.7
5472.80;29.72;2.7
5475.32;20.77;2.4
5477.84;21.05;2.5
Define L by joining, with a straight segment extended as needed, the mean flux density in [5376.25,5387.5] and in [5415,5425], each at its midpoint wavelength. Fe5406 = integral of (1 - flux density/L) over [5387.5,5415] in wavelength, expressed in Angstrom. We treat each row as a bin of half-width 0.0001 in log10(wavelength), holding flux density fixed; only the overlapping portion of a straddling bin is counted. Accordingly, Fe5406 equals 2.5 Angstrom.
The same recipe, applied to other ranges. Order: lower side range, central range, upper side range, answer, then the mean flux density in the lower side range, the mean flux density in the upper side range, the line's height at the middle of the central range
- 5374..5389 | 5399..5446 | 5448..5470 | 1.0 Angstrom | 24.2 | 23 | 23.6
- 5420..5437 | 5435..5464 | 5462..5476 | -2.7 Angstrom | 22.3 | 22.4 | 22.4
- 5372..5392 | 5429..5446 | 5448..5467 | -0.8 Angstrom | 23.7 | 23.2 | 23.4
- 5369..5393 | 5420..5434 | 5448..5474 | 1.0 Angstrom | 23.4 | 23.6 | 23.5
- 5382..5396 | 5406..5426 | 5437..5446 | 0.4 Angstrom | 22.4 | 25.2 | 23.8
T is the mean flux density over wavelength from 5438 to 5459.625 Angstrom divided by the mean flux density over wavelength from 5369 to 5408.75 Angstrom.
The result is 1.09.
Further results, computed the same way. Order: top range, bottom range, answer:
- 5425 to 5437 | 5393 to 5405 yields 1.02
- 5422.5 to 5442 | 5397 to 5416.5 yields 1.00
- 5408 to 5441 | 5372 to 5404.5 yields 1.01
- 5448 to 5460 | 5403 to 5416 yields 1.05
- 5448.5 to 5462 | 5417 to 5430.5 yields 1.11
